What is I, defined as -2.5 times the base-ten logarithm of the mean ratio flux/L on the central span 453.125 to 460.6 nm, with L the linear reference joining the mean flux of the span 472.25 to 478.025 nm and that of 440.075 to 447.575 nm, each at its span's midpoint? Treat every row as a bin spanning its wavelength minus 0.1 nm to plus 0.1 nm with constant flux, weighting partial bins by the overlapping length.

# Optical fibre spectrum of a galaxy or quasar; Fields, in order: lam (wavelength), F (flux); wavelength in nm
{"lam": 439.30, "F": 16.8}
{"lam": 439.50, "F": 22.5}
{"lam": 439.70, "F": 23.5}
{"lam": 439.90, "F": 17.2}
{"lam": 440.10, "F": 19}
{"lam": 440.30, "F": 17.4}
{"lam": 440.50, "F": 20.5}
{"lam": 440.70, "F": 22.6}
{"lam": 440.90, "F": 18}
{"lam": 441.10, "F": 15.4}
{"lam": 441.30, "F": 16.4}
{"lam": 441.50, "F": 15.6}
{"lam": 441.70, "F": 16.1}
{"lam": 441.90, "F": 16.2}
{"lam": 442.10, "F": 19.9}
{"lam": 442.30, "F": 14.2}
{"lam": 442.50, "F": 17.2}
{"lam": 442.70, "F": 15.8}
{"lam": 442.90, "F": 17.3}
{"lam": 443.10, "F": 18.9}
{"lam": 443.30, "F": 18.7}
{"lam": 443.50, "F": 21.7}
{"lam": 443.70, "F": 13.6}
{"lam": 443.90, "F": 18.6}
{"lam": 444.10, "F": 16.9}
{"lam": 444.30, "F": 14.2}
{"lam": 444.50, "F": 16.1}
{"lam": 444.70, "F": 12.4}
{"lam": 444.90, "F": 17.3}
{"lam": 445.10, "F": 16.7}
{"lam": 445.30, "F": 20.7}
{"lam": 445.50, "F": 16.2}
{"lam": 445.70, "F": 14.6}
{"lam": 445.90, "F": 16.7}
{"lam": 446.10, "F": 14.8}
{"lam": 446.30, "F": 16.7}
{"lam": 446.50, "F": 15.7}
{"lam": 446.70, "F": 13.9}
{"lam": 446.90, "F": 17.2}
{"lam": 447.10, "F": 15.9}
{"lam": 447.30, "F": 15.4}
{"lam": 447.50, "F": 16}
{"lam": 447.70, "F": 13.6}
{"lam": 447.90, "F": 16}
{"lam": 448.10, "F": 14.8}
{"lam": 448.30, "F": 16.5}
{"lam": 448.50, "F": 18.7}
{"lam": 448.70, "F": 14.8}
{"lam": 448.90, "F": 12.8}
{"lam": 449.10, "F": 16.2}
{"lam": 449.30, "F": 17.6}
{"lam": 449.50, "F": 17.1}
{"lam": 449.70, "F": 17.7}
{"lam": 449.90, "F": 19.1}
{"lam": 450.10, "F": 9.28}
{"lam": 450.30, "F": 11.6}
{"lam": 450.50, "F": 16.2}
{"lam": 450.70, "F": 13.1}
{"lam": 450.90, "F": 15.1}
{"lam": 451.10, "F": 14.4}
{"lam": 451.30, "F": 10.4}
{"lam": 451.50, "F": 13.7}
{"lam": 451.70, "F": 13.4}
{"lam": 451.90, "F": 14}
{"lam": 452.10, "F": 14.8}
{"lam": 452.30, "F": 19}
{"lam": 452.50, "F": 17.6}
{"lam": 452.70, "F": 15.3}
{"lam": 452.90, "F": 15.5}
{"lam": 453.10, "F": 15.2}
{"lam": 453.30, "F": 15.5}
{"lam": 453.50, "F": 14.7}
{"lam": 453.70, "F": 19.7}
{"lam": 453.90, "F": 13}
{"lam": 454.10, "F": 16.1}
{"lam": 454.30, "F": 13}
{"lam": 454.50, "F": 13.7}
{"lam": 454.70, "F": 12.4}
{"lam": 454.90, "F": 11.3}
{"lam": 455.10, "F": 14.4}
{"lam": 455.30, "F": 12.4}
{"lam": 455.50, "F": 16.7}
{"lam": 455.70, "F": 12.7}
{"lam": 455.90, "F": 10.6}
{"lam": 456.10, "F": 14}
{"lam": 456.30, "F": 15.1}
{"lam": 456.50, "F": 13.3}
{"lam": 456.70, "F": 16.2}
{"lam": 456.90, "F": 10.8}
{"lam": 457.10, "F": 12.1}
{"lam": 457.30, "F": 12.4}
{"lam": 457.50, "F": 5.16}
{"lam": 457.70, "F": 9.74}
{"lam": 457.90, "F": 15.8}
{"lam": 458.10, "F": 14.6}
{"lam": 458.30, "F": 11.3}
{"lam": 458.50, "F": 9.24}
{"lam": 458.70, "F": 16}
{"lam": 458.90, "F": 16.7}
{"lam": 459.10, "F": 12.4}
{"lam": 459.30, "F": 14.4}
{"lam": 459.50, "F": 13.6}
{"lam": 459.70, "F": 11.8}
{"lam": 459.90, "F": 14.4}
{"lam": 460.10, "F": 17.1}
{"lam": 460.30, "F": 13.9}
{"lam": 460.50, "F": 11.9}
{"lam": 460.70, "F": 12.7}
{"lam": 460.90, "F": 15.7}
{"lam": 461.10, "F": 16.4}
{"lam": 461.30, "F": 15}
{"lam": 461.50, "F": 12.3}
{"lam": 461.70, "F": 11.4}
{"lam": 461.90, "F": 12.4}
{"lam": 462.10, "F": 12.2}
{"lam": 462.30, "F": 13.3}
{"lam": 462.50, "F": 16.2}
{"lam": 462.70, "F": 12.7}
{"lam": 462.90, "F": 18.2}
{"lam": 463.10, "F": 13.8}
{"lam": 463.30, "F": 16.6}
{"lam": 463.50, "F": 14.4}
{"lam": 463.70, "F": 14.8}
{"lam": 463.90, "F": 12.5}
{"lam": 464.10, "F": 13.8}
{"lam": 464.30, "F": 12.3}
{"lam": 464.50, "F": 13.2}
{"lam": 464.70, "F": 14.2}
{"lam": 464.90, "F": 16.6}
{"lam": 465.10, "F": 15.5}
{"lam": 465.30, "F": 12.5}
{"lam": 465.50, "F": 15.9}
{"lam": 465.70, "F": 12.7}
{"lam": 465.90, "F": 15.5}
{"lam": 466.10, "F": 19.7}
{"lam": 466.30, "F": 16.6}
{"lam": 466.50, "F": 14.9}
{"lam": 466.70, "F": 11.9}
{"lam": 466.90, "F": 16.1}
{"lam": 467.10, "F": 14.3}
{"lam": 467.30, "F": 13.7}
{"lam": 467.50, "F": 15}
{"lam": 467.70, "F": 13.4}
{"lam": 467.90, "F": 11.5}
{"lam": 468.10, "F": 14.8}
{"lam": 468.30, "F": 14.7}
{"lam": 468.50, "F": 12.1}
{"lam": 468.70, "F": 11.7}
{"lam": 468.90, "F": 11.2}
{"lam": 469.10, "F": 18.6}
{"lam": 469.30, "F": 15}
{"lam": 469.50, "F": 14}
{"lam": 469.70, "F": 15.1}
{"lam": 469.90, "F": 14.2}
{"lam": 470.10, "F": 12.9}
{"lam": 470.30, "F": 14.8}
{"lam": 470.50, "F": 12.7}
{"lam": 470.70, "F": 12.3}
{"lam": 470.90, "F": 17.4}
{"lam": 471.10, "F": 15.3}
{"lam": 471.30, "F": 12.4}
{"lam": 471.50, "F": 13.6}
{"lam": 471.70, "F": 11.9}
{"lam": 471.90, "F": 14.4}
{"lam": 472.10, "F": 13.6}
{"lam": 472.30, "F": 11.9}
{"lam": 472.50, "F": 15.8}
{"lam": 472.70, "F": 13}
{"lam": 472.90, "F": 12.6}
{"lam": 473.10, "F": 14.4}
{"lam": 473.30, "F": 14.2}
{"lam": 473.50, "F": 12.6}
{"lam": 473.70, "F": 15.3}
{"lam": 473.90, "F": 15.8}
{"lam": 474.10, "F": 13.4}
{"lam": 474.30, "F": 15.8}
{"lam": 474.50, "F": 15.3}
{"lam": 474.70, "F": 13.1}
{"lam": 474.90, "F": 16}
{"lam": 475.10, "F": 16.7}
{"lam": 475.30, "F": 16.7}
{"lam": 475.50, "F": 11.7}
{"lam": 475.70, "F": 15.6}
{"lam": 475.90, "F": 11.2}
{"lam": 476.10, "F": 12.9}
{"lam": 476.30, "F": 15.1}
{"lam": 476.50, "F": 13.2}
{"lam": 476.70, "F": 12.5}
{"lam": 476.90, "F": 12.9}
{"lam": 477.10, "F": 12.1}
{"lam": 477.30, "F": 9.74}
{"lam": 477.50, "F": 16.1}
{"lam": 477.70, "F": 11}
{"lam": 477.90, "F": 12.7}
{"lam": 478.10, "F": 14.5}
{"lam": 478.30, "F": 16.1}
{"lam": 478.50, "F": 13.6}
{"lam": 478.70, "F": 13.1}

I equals 0.16 mag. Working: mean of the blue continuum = 16.8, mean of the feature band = 13.5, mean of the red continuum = 13.8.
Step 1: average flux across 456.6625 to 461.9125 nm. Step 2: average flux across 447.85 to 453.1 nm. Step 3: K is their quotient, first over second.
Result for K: 0.9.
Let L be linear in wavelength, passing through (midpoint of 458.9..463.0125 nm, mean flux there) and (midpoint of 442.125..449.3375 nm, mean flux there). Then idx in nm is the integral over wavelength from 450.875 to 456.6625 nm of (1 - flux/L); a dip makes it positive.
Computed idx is 0.25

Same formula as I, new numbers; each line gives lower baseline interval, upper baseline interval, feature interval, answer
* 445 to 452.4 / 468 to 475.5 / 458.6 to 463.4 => 0.04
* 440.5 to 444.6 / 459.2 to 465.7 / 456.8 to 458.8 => 0.26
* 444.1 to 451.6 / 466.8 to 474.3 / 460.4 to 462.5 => 0.08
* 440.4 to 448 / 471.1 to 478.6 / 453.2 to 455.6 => 0.09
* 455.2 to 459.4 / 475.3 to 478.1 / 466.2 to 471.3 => -0.09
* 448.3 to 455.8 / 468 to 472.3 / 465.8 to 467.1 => -0.12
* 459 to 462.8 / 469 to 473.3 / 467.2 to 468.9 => 0.06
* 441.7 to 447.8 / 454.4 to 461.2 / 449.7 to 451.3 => 0.07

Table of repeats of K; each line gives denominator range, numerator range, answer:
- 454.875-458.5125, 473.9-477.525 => 1.10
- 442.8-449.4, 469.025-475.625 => 0.88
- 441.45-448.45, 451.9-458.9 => 0.85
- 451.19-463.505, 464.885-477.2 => 1.02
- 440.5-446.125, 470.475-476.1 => 0.83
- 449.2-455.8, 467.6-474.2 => 0.94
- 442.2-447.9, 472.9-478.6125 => 0.85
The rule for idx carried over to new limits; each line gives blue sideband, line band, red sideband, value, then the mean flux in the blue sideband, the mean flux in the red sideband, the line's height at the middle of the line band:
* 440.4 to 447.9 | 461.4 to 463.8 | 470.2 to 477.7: 0.145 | 16.7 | 13.9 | 14.9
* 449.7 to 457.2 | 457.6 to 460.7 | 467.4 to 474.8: 0.142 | 14.2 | 13.9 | 14.1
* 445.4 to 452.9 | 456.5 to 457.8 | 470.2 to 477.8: 0.315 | 15.3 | 13.8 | 14.8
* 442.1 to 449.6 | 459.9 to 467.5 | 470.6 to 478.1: 0.164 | 16.3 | 13.8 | 14.7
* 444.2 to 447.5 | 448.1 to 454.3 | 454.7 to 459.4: -0.325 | 15.9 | 12.9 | 14.5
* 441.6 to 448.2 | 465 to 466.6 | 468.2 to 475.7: -0.085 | 16.4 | 14.1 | 14.6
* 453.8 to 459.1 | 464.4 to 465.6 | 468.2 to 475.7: -0.090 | 13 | 14.1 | 13.6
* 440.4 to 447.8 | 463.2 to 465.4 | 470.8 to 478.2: 0.087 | 16.7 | 13.8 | 14.8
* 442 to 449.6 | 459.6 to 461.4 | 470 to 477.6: 0.087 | 16.4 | 13.9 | 15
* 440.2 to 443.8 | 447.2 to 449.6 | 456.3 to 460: -0.020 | 17.5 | 12.8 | 15.7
